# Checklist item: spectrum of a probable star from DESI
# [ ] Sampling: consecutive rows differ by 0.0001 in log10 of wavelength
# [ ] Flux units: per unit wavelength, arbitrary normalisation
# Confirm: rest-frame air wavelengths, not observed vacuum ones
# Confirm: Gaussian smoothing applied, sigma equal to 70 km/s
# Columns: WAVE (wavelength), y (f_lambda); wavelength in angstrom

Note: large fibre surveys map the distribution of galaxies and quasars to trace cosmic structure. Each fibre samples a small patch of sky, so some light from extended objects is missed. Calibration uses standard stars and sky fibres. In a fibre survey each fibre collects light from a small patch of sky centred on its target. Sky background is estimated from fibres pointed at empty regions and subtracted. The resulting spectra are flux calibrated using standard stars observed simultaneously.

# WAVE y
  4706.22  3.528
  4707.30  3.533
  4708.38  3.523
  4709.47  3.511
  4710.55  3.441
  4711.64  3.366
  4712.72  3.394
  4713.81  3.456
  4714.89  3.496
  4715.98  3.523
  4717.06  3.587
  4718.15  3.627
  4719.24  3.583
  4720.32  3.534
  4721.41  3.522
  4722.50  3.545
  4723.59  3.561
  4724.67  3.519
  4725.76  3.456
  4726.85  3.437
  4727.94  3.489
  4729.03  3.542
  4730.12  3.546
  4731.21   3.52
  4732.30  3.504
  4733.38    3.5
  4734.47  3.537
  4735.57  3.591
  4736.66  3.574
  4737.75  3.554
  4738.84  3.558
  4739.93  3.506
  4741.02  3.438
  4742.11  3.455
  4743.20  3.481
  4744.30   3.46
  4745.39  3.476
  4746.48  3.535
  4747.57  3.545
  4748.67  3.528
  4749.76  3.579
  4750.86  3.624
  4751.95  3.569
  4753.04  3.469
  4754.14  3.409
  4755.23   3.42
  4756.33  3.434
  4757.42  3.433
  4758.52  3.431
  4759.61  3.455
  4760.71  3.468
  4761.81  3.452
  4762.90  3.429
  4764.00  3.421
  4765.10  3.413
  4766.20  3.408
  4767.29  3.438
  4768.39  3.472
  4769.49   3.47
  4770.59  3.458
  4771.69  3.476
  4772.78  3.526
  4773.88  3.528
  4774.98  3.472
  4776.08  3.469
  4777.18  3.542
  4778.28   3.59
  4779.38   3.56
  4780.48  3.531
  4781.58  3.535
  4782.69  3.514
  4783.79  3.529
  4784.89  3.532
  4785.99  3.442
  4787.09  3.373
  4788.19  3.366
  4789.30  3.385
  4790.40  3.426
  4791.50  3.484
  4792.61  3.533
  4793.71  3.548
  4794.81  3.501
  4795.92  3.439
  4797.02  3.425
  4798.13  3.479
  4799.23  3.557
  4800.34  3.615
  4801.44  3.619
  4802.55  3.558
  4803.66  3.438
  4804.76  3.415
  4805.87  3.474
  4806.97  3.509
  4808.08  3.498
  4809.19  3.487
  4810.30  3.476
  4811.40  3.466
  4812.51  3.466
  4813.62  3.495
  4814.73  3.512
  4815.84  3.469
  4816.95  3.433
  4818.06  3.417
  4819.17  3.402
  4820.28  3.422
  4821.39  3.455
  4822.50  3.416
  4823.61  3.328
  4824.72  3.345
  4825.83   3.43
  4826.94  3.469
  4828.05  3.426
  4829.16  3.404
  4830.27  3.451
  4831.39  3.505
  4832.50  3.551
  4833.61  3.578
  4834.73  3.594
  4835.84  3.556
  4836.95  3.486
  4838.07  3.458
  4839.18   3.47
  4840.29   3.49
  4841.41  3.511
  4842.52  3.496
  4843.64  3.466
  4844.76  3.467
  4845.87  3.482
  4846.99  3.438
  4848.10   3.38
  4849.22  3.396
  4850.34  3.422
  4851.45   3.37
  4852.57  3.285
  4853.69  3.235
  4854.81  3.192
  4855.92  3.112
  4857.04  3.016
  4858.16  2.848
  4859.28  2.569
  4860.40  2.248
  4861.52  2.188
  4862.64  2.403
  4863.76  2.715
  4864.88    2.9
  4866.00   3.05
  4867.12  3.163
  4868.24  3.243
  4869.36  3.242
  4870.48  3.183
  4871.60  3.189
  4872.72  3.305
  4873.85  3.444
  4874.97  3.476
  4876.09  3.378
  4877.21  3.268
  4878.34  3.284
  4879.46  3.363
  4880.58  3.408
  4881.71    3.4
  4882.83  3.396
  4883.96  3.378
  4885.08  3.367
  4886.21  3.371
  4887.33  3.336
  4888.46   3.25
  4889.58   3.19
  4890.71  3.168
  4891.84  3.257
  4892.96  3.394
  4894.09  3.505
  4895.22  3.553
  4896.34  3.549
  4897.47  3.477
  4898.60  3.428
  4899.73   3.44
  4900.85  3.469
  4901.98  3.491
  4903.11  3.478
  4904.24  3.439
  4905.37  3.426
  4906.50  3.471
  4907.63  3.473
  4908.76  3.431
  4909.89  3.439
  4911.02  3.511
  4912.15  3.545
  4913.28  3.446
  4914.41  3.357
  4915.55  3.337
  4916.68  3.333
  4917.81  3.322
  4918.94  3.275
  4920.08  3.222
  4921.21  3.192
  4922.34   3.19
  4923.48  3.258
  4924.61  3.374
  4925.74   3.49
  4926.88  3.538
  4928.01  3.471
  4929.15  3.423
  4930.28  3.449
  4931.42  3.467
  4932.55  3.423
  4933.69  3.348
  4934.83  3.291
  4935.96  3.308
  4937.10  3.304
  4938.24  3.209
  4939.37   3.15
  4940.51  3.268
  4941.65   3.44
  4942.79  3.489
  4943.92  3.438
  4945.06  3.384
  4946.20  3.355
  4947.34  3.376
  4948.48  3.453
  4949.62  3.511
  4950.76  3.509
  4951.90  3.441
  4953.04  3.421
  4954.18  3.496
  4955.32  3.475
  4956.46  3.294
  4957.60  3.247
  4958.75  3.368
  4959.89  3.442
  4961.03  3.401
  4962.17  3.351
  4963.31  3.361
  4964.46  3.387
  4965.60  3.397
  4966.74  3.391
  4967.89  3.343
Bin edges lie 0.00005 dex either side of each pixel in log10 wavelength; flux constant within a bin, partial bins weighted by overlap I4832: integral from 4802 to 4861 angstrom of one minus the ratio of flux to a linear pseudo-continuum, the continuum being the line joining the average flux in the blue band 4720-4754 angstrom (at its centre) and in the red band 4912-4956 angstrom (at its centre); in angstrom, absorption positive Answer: 1.2 angstrom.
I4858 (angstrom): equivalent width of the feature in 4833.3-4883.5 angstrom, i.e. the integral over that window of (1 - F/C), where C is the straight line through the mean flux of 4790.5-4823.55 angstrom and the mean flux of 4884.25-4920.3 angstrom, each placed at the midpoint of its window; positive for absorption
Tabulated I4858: 2.98 angstrom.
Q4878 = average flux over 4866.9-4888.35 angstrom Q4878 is 3.33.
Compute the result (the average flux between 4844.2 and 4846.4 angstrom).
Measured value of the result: 3.48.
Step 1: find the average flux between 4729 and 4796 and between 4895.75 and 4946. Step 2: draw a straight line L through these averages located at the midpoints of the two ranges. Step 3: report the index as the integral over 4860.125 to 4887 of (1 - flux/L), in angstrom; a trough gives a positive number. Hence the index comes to 2.1 angstrom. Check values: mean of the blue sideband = 3.49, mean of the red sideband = 3.39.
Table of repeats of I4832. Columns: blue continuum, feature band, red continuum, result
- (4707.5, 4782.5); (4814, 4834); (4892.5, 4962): 0.1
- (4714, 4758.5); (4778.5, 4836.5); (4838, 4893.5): -2.2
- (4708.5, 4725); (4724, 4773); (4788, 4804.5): 0.2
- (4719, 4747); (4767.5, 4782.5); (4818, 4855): -0.1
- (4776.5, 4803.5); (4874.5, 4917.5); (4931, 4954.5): 0.2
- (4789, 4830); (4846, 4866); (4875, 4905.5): 2.5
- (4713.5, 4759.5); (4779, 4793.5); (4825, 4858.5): -0.1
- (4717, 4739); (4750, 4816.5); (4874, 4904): 0.0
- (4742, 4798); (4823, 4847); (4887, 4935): -0.2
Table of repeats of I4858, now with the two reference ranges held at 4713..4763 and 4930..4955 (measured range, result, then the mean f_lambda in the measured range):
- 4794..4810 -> -0.1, 3.5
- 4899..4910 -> -0.1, 3.46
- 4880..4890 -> 0.2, 3.35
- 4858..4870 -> 2.3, 2.78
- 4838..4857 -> 0.3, 3.38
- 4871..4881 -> 0.2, 3.35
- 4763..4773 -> 0.1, 3.45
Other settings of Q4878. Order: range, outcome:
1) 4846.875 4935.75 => 3.29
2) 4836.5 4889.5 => 3.22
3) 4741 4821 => 3.48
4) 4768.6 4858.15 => 3.45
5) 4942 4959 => 3.42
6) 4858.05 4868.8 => 2.73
